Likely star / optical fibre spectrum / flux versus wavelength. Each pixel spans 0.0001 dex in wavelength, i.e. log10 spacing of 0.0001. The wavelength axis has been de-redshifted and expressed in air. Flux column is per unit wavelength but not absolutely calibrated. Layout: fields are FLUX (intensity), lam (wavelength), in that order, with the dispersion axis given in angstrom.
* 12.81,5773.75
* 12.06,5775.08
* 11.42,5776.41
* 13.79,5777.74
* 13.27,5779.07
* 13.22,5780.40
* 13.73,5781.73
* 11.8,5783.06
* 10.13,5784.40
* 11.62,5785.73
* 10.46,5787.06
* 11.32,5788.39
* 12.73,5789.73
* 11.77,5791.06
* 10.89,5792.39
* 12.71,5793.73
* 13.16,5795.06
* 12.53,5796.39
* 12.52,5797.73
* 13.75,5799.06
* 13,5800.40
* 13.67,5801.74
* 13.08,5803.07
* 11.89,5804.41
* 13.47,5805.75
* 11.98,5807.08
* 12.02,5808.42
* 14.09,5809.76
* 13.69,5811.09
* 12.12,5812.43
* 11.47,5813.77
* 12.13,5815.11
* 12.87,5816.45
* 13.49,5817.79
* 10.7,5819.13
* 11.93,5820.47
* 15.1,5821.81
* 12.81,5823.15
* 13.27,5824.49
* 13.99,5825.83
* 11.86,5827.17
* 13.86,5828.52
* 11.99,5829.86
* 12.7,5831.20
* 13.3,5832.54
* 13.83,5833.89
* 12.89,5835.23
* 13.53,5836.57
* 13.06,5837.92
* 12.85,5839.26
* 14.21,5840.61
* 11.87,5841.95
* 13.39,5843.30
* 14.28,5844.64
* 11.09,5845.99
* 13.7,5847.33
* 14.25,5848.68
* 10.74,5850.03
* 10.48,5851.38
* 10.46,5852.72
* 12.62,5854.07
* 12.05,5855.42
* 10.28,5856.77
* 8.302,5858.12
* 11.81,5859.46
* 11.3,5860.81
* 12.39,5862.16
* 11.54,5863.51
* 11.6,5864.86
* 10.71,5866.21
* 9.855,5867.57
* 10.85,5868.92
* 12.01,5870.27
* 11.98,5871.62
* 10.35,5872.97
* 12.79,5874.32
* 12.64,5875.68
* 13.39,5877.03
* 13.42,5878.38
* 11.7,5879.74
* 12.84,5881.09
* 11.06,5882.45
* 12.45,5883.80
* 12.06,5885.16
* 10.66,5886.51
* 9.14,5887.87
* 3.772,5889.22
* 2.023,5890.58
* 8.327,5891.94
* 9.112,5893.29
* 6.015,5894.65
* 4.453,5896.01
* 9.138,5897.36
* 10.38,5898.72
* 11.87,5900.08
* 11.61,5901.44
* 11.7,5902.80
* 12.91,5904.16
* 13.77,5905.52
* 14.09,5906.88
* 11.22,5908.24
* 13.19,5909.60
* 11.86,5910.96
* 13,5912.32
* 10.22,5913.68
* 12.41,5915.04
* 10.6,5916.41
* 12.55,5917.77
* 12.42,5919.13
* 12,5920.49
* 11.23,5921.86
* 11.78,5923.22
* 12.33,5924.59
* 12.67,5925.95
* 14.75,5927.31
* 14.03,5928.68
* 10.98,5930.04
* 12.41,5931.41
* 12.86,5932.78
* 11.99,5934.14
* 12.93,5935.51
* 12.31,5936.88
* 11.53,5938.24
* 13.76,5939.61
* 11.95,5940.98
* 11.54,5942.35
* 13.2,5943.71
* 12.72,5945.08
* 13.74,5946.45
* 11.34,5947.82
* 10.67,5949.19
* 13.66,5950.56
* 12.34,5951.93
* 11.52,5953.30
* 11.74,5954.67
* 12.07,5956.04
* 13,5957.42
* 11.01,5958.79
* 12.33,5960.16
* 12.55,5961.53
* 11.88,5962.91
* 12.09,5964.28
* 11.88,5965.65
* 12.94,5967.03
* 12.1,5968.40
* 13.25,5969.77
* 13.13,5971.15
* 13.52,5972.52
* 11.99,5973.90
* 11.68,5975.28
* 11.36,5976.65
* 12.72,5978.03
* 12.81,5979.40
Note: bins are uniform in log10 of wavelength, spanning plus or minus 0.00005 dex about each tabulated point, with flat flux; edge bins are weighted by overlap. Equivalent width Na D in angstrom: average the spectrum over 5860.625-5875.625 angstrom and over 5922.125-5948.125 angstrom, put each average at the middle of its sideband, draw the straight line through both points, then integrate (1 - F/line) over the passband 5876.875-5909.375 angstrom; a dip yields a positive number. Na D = 4.3 angstrom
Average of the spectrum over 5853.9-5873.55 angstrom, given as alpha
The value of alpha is 11.1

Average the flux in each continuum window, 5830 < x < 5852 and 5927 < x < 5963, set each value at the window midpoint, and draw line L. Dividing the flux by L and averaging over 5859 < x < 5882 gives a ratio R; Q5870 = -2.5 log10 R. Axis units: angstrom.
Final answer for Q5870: 0.08 mag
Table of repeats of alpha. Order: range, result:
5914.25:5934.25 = 12.3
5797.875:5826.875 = 12.9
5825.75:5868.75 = 12.2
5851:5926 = 11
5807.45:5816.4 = 12.6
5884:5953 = 11.4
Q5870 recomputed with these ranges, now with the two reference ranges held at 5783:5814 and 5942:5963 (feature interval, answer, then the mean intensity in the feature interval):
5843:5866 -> 0.05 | 11.7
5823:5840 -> -0.06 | 13.1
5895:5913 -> 0.08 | 11.4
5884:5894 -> 0.45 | 8.08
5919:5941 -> -0.02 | 12.5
